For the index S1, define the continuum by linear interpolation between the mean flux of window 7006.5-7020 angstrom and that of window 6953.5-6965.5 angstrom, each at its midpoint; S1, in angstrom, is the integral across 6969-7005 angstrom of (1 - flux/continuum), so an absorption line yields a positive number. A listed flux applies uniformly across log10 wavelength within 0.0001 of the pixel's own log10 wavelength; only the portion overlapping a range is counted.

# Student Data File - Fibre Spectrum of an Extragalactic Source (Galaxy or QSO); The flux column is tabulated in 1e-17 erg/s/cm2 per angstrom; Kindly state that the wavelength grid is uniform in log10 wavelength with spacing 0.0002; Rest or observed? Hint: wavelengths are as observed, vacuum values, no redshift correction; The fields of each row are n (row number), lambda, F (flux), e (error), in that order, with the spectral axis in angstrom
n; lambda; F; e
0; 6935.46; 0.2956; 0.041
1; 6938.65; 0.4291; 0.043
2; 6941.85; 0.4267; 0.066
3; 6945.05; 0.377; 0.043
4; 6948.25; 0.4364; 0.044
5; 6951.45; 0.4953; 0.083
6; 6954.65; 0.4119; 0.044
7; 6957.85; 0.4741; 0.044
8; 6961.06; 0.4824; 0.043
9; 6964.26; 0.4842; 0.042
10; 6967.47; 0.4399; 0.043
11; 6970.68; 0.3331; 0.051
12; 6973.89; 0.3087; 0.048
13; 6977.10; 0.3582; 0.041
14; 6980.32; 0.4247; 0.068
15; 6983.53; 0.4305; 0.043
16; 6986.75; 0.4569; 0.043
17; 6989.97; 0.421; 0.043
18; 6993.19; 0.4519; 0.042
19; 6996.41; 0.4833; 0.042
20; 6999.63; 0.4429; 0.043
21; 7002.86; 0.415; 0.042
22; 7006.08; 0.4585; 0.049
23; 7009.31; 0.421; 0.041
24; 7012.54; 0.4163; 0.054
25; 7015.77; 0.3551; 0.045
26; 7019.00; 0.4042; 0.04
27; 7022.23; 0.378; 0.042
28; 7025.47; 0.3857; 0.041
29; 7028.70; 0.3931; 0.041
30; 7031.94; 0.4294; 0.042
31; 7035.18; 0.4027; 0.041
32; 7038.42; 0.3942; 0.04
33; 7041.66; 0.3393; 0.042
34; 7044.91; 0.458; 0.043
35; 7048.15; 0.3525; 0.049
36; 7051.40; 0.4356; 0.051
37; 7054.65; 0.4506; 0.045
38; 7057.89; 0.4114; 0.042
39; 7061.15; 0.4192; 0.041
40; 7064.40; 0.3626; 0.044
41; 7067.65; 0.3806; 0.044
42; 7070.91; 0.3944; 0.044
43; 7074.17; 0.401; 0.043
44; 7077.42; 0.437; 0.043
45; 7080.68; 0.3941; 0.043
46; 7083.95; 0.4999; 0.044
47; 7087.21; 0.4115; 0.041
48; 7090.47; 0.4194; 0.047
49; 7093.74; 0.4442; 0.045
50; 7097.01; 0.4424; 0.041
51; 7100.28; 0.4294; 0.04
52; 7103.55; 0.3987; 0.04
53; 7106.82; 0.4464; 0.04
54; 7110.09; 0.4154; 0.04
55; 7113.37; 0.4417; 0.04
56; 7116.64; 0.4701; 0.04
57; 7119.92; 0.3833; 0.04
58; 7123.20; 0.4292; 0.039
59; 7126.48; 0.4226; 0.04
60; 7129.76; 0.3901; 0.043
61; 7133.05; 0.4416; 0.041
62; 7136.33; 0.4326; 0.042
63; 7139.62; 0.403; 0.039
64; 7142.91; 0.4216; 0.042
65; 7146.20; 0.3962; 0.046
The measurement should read 1.7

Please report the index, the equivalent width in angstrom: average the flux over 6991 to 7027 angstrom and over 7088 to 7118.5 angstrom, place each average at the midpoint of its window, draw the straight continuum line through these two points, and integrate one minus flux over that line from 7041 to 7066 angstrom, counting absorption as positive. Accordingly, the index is 1.2 angstrom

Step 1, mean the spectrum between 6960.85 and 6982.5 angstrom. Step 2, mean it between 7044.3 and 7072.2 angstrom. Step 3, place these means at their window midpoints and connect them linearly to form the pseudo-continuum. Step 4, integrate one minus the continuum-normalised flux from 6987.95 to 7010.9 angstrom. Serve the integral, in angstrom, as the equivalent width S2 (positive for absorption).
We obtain -2.3 angstrom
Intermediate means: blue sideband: 0.4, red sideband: 0.406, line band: 0.442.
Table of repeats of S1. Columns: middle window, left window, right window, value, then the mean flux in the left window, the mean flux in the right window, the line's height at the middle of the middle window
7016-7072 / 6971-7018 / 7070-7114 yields 3.0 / 0.415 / 0.427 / 0.421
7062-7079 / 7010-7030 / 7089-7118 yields 0.8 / 0.39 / 0.434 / 0.417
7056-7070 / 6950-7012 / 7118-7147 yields 0.9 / 0.431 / 0.414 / 0.422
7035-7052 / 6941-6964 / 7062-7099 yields 1.3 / 0.446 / 0.417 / 0.426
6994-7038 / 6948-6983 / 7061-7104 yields 0.6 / 0.422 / 0.417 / 0.42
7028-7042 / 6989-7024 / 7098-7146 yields 0.9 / 0.422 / 0.423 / 0.422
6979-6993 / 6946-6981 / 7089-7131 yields -0.4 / 0.422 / 0.426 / 0.422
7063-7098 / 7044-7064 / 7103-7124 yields 0.4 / 0.416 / 0.428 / 0.421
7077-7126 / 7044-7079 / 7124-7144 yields -1.9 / 0.408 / 0.419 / 0.414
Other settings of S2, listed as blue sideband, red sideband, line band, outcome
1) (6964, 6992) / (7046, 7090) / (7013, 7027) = 0.82 angstrom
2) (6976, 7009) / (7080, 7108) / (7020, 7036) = 1.34 angstrom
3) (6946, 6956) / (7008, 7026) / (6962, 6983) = 1.55 angstrom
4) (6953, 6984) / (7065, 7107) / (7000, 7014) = -0.43 angstrom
